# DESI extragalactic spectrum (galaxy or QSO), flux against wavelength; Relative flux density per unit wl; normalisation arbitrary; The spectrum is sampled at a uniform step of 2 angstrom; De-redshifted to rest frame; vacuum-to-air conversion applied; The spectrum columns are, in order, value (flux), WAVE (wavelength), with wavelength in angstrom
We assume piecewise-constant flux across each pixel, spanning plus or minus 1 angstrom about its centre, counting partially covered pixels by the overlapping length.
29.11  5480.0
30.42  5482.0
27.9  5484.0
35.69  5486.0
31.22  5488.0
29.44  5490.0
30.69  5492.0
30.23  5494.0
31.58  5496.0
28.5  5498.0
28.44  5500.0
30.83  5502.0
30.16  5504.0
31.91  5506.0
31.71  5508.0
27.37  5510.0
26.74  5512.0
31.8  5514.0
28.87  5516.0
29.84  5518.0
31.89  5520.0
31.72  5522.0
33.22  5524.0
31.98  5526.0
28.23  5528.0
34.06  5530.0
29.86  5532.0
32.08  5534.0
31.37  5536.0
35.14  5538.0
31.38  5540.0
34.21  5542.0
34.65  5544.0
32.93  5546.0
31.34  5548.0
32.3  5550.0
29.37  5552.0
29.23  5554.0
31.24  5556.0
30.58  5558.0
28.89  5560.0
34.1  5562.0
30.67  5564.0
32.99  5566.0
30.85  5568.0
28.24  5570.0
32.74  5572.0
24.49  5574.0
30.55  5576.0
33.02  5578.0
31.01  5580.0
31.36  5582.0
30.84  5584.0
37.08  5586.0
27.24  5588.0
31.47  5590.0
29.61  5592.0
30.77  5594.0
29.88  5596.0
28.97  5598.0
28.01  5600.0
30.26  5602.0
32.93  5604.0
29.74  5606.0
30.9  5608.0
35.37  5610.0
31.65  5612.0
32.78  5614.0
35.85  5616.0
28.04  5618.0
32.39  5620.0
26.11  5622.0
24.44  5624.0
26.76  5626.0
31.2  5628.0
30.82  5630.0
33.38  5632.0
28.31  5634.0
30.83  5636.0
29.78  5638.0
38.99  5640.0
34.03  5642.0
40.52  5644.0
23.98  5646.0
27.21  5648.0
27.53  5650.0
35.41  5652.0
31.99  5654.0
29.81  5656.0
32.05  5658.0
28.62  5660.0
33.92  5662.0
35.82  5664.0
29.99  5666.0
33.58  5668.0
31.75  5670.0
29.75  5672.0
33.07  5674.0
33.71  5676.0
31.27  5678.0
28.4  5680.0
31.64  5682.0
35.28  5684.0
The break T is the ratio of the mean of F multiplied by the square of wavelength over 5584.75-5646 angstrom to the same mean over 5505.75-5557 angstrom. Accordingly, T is 1.0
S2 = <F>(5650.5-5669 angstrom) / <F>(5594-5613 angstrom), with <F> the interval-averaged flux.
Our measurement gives 1.04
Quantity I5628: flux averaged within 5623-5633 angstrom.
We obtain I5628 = 29.3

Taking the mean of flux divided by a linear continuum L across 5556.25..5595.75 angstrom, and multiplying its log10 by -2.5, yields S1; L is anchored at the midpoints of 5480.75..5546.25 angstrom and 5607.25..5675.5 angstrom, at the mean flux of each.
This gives 0.01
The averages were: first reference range 31.1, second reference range 31.4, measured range 30.9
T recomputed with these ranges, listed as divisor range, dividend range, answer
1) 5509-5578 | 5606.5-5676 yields 1.05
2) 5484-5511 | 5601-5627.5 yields 1.05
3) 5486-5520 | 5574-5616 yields 1.07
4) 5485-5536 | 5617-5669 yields 1.06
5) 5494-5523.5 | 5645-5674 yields 1.08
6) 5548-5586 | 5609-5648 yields 1.03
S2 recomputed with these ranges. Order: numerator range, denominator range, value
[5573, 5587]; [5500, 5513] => 1.05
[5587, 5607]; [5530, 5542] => 0.92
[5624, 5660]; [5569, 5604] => 1.02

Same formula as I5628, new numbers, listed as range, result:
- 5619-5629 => 28.2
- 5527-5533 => 30.7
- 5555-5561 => 30.2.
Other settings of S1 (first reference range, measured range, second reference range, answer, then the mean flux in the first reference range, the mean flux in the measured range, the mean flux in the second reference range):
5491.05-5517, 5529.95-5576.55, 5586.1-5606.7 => -0.045 mag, 29.9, 31.3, 30.2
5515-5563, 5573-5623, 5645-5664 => 0.005 mag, 31.6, 30.8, 30.4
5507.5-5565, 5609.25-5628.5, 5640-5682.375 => 0.043 mag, 31.3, 30.4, 31.8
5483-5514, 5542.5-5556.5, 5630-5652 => -0.034 mag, 30.2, 31.7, 31.6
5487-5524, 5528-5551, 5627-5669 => -0.064 mag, 30.2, 32.5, 31.8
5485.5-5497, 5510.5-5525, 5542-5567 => 0.034 mag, 31.3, 30.5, 31.6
